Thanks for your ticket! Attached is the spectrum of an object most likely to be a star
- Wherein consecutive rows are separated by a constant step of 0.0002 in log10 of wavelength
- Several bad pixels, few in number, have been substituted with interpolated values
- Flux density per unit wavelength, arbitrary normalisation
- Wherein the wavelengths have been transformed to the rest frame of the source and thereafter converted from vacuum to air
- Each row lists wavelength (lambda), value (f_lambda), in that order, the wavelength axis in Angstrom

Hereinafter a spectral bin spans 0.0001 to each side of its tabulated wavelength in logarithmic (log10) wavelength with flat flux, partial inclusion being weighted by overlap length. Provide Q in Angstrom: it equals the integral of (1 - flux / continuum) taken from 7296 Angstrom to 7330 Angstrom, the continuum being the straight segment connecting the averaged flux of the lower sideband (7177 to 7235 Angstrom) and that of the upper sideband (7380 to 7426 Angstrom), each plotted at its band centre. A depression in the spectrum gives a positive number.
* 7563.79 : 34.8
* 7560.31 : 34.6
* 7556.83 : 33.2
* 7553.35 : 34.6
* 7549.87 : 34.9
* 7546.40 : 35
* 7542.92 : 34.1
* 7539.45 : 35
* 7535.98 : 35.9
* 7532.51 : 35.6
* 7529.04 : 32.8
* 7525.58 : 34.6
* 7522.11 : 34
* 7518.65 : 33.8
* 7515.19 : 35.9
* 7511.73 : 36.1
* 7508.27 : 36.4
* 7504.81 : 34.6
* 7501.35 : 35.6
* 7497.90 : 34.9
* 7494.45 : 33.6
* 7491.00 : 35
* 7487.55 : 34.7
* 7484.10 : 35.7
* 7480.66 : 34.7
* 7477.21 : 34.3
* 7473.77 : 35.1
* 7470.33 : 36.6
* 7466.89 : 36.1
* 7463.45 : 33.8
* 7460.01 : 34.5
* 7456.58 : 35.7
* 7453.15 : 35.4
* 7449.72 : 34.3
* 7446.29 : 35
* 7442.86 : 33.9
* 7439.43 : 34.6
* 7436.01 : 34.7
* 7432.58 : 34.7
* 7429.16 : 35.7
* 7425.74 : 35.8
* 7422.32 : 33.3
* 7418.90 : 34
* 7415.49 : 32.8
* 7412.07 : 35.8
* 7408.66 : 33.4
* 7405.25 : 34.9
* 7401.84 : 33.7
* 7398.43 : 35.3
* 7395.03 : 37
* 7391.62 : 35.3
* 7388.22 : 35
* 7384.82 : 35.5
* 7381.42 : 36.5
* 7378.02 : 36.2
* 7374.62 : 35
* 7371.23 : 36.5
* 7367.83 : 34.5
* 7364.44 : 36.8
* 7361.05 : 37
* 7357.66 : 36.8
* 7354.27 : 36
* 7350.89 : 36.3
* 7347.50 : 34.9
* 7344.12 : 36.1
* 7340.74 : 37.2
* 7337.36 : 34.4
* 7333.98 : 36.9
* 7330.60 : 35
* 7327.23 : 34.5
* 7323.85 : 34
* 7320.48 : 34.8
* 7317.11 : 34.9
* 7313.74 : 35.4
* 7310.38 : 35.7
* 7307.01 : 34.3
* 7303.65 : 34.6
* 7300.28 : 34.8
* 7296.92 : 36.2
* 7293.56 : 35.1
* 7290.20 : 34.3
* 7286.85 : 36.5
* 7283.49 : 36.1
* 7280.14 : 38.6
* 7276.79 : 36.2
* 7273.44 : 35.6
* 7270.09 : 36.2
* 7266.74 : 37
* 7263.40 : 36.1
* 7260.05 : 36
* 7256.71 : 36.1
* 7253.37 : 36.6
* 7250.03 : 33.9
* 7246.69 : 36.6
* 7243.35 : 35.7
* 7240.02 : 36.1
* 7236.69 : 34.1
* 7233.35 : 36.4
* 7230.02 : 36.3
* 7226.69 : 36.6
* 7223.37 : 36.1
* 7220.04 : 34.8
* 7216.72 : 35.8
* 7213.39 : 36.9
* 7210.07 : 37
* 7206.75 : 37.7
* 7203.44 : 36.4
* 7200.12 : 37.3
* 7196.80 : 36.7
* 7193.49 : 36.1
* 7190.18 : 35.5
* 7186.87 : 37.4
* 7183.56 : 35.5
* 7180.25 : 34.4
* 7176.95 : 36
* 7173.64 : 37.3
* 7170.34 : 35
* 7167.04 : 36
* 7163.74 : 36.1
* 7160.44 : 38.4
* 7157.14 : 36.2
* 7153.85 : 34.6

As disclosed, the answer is 0.58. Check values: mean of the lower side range 36.3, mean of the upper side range 34.8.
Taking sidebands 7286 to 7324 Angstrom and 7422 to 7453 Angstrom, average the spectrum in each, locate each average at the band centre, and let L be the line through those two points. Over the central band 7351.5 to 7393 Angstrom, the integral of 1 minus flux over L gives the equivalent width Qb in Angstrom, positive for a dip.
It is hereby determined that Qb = -1.2 Angstrom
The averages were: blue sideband 35.1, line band 35.9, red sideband 34.8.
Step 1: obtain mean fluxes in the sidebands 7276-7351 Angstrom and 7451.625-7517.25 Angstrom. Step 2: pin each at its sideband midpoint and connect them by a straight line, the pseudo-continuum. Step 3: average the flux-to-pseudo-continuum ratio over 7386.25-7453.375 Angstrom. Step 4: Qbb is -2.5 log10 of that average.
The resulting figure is 0.018 mag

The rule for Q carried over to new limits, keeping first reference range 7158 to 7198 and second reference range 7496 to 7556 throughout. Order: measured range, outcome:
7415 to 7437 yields 0.5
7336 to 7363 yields -0.4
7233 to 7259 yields 0.2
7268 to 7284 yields -0.3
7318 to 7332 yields 0.4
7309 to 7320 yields 0.1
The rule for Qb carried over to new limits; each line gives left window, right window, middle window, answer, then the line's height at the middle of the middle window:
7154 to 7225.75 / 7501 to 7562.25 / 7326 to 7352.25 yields 0.0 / 35.6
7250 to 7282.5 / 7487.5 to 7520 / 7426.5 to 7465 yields 0.7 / 35.4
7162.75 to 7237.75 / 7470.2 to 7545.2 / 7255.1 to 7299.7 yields -0.3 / 35.9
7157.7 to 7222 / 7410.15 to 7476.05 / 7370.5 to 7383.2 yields -0.3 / 35.2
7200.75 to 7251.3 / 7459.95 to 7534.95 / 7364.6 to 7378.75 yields -0.1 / 35.5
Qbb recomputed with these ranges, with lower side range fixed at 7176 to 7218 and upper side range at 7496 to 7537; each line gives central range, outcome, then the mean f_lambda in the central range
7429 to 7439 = 0.015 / 34.9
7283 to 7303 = 0.017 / 35.4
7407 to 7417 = 0.045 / 34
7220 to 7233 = 0.003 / 36.1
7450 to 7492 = 0.003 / 35.1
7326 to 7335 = 0.012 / 35.4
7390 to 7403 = 0.004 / 35.4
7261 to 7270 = -0.011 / 36.4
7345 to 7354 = 0.000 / 35.7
